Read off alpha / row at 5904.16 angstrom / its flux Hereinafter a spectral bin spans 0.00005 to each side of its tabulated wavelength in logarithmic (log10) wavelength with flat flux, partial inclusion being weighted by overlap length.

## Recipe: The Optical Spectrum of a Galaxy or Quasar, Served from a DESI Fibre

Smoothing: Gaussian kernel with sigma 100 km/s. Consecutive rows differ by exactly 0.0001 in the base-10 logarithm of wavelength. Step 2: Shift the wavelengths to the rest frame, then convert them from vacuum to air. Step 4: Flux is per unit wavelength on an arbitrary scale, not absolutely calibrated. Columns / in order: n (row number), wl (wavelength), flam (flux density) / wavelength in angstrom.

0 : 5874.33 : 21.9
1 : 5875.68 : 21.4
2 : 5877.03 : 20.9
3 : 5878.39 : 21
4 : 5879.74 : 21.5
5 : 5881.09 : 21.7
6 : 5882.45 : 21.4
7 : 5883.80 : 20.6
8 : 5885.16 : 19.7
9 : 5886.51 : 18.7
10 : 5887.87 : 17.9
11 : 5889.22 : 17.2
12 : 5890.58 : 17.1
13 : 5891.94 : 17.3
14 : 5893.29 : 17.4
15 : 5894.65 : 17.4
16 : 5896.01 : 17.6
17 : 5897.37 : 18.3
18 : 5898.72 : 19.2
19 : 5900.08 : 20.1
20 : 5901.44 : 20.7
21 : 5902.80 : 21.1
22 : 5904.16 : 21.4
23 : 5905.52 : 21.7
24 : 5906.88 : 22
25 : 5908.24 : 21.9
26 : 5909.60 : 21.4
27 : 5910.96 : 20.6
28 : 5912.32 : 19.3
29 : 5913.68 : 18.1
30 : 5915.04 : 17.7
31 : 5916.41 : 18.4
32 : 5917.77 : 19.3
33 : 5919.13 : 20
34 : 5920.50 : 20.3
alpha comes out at 21.4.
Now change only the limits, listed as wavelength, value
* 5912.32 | 19.3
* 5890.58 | 17.1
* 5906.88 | 22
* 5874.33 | 21.9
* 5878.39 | 21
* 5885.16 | 19.7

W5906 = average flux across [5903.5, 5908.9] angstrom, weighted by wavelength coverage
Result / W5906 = 21.8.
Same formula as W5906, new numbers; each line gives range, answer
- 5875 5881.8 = 21.3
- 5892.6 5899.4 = 18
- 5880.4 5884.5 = 21.2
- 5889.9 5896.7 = 17.3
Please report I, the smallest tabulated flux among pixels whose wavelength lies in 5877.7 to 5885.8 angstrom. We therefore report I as 19.7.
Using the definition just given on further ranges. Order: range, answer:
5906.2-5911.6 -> 20.6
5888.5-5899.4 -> 17.1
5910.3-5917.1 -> 17.7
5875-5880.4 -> 20.9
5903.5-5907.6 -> 21.4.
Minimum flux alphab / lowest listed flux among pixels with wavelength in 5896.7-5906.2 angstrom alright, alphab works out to 18.3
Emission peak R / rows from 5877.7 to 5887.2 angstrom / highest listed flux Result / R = 21.7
